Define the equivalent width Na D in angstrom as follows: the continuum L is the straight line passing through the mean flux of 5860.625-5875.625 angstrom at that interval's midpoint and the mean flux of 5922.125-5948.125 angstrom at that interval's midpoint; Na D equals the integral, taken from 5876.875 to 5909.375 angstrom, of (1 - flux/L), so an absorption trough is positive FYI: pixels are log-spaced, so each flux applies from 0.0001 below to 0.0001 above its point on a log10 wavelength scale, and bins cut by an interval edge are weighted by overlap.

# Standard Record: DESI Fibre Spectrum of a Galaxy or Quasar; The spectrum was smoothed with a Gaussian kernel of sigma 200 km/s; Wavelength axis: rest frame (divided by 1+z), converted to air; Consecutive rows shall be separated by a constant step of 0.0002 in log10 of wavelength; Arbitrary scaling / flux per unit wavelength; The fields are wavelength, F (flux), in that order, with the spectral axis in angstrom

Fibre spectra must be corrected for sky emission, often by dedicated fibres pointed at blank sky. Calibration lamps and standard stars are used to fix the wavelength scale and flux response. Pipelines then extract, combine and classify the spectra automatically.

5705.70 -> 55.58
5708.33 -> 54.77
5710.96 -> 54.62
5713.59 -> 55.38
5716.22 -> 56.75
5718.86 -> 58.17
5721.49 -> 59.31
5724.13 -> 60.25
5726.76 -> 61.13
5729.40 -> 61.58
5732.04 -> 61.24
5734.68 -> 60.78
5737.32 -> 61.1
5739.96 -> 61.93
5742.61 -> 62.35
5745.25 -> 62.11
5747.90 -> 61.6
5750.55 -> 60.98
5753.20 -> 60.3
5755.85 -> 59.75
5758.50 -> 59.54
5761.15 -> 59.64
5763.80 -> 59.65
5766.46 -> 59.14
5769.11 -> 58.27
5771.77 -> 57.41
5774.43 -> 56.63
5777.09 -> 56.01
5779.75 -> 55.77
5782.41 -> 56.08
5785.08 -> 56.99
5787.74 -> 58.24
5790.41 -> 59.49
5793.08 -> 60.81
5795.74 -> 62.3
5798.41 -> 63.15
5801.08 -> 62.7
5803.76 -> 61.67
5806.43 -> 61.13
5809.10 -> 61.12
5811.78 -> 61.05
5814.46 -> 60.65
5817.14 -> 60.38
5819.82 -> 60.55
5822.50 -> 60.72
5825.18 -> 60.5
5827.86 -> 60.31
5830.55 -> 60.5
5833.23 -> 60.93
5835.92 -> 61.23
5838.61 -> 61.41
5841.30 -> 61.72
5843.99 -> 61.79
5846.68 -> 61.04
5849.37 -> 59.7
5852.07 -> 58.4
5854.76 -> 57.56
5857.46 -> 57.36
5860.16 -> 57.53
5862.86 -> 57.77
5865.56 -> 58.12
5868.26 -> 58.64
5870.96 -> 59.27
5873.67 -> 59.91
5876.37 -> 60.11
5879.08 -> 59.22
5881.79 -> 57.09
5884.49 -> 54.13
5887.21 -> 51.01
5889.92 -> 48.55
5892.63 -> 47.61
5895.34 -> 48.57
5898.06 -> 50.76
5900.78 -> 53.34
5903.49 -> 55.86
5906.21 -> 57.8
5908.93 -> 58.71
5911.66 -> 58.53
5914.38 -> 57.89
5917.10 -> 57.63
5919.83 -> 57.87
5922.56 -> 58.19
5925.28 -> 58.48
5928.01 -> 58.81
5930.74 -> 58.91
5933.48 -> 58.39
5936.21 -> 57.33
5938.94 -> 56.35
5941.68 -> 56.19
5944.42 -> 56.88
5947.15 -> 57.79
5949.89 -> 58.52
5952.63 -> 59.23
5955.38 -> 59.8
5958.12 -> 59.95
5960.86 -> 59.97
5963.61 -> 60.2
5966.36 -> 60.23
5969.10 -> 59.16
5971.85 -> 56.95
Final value 2.7 angstrom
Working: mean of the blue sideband 58.7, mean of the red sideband 57.7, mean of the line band 53.6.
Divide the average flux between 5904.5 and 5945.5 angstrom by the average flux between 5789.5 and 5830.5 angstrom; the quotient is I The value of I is 0.9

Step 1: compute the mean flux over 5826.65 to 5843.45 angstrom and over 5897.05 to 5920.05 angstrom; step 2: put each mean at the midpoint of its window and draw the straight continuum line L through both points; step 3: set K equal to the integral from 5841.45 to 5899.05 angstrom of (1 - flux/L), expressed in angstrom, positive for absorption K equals 2.3 angstrom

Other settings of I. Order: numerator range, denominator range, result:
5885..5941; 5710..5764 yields 0.93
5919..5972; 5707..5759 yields 0.98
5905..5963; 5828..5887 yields 0.99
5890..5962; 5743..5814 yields 0.95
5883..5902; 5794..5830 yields 0.83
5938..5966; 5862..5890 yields 1.03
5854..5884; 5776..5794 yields 1.01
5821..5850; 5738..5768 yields 1.00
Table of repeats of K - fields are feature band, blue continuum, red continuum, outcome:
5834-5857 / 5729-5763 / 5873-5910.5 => -1.5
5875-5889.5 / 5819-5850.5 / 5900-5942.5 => 0.8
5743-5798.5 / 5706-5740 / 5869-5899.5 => -1.7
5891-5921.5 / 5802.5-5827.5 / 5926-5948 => 1.8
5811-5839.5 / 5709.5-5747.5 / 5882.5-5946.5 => -1.5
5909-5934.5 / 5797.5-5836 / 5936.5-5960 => 0.2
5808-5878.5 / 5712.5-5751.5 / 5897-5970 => -1.1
